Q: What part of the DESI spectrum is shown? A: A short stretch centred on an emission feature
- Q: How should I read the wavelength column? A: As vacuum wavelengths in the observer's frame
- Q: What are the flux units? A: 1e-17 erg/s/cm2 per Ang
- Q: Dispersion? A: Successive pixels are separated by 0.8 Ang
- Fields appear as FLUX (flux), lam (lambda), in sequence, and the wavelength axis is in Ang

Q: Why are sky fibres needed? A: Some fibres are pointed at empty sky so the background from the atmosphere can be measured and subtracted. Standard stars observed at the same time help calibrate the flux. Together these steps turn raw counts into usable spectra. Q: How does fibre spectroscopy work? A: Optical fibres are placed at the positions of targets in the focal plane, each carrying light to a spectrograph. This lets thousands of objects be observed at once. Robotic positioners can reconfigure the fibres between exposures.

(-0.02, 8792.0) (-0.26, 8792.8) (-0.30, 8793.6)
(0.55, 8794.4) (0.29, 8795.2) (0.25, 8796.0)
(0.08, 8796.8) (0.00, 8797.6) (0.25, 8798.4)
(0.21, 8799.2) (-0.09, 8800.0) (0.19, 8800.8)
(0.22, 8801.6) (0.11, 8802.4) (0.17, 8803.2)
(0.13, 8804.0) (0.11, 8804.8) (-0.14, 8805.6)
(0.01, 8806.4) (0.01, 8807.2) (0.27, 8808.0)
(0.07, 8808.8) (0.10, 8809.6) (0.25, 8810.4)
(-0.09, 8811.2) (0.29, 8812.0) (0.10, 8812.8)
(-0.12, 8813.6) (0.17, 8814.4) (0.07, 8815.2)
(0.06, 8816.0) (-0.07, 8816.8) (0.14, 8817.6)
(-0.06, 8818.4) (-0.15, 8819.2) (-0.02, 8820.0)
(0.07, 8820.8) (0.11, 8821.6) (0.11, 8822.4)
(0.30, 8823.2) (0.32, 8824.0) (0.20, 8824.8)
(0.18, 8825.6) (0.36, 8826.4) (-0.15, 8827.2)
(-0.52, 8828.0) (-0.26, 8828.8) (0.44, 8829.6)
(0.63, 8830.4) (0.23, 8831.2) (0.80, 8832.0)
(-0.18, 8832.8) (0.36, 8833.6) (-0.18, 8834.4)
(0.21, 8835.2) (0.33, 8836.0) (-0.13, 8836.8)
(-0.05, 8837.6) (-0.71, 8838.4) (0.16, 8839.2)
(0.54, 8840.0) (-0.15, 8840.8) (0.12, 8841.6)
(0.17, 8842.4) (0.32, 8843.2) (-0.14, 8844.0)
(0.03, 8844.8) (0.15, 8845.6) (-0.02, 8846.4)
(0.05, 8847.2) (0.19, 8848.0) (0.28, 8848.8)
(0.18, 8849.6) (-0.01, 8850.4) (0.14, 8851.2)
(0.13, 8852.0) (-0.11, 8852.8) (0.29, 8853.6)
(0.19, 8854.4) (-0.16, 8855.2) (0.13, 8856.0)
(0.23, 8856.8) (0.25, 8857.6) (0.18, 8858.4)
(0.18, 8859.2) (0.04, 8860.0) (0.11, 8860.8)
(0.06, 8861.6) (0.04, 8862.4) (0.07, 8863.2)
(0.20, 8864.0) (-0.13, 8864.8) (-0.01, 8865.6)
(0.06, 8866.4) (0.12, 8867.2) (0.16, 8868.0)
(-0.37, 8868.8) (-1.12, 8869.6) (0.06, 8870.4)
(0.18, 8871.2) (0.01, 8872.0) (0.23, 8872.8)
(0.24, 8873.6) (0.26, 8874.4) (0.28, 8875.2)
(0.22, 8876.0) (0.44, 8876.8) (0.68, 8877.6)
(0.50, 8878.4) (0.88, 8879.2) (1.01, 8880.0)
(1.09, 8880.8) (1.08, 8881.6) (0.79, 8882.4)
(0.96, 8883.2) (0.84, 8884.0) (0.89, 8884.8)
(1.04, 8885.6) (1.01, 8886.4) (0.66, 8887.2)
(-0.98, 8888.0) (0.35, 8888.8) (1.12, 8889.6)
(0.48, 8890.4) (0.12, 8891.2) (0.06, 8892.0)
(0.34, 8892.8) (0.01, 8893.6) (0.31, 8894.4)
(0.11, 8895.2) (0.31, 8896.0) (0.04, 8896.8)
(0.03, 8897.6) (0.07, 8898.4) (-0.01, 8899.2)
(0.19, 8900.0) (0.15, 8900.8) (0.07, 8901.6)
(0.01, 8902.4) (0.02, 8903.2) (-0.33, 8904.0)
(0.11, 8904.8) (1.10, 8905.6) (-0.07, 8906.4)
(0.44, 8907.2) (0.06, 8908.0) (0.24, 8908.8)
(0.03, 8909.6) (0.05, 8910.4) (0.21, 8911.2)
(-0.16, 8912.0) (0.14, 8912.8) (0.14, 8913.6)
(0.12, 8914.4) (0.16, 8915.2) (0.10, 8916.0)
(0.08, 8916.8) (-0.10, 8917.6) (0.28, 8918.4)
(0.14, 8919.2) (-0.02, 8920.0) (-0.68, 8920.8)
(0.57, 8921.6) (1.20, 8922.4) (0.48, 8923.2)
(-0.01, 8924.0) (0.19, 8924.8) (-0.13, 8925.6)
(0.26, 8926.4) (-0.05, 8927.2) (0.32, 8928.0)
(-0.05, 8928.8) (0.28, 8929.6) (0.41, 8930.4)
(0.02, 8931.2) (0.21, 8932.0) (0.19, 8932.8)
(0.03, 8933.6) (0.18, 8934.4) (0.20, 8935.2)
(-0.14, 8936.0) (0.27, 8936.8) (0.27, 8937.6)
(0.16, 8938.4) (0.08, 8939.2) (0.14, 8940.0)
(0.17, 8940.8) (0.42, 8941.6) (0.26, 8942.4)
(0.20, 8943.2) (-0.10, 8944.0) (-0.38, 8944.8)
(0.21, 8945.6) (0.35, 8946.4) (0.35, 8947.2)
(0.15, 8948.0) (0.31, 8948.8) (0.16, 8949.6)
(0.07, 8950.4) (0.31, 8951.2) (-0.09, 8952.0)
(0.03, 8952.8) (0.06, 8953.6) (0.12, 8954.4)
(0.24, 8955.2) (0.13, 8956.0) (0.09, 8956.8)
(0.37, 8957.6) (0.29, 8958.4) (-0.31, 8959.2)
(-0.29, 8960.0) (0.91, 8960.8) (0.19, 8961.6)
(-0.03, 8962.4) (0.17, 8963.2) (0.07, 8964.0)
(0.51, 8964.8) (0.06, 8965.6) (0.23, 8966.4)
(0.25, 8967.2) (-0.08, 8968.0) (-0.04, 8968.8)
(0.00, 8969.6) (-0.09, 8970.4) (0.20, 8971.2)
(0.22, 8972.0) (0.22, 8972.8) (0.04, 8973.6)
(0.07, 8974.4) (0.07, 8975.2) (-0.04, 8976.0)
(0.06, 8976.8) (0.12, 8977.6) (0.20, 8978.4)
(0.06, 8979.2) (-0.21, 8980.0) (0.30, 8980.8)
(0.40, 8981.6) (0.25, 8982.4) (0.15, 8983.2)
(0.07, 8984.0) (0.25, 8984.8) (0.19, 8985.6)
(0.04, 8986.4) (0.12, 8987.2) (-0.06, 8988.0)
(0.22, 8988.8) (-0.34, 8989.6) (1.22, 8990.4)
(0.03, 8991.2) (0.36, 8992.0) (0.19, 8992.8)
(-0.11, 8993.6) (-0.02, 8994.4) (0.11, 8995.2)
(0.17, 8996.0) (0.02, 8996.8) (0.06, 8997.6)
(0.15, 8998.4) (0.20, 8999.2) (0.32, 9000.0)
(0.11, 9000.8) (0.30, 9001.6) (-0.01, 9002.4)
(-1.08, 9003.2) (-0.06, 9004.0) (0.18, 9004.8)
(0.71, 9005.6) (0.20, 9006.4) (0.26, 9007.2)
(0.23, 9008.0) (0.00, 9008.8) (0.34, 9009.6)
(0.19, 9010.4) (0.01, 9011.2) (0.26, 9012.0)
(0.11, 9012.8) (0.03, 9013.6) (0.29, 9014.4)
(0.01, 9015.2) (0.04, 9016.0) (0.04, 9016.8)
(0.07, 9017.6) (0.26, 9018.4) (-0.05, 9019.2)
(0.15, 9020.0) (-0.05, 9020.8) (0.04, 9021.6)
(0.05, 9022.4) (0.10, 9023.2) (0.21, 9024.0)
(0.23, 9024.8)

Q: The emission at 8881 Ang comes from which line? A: [O II]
